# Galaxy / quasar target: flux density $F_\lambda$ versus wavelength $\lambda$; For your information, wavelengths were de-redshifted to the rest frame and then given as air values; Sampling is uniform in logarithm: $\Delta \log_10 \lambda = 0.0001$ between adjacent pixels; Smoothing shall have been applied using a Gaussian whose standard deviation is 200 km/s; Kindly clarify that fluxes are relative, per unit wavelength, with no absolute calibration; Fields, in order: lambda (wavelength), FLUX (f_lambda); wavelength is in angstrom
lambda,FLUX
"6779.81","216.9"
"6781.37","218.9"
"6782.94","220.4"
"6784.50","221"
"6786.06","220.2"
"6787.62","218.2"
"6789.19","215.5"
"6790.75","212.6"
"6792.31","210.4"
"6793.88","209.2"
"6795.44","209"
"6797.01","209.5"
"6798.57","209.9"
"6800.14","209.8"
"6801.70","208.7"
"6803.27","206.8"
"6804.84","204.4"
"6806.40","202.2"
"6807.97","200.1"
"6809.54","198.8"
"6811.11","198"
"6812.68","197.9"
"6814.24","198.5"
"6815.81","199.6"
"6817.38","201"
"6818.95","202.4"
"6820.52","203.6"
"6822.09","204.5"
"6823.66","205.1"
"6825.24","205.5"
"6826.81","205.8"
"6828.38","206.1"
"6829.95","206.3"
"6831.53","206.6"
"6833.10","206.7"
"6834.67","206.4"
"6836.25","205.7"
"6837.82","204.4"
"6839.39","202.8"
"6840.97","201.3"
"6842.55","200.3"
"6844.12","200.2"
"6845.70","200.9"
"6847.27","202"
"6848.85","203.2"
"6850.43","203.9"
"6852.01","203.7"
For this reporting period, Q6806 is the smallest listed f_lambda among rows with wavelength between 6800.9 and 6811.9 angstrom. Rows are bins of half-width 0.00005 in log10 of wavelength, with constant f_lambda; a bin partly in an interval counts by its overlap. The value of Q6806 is 198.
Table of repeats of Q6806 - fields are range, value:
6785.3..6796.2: 209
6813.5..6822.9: 198.5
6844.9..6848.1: 200.9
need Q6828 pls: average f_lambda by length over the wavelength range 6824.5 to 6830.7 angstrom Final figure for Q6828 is 206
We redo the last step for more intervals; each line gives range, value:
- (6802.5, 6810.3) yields 202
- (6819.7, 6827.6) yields 205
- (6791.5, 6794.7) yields 210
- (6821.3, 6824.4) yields 205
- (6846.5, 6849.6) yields 202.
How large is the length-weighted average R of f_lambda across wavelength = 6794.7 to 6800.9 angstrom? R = 209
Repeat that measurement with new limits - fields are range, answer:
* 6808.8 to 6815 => 198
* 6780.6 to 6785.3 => 220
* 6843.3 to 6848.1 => 201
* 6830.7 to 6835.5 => 206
